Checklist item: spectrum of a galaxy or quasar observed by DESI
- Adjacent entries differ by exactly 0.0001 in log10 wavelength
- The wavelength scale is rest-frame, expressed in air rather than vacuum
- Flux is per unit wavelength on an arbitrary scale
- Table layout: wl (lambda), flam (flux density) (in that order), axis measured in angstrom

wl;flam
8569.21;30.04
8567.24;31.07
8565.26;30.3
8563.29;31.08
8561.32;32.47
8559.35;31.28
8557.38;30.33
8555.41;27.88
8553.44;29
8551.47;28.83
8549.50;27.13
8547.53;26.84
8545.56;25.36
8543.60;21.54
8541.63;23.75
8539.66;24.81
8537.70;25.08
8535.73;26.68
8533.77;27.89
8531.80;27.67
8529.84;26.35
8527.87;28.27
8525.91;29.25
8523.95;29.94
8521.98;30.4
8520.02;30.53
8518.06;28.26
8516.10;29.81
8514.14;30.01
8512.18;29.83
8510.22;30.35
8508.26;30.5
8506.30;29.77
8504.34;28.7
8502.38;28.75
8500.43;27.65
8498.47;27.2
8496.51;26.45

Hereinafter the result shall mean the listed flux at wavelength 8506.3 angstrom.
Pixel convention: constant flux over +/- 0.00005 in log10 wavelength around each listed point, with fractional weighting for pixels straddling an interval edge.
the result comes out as 29.77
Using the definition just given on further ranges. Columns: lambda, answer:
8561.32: 32.47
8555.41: 27.88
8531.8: 27.67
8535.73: 26.68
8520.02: 30.53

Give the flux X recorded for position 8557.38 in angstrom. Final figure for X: 30.33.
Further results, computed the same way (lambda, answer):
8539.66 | 24.81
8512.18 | 29.83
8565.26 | 30.3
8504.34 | 28.7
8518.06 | 28.26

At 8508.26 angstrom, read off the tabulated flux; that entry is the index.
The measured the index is 30.5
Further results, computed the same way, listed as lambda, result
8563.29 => 31.08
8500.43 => 27.65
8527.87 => 28.27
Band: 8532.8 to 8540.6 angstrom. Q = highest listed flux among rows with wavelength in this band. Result 27.89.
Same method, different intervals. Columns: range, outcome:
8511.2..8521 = 30.53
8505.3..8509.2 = 30.5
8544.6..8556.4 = 29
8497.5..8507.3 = 29.77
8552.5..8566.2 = 32.47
